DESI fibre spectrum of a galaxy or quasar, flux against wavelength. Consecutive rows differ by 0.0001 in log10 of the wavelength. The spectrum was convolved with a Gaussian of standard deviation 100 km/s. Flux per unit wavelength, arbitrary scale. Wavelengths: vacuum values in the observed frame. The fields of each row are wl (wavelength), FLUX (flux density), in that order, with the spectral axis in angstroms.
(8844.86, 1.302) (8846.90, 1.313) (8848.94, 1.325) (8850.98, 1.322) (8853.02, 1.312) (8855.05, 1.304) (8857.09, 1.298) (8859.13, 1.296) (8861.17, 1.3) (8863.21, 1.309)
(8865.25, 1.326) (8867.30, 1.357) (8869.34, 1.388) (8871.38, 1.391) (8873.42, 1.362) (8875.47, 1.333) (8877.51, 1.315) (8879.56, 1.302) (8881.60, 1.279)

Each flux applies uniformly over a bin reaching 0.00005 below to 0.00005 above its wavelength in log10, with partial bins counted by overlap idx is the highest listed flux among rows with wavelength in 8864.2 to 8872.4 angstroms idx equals 1.391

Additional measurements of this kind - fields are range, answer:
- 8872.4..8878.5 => 1.362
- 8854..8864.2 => 1.309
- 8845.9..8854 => 1.325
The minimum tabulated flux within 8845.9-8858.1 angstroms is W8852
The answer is 1.298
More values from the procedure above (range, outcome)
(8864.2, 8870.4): 1.326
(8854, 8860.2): 1.296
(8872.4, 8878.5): 1.315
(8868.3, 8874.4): 1.362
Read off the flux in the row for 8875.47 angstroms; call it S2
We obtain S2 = 1.333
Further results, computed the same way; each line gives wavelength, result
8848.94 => 1.325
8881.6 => 1.279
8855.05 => 1.304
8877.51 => 1.315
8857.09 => 1.298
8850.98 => 1.322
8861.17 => 1.3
